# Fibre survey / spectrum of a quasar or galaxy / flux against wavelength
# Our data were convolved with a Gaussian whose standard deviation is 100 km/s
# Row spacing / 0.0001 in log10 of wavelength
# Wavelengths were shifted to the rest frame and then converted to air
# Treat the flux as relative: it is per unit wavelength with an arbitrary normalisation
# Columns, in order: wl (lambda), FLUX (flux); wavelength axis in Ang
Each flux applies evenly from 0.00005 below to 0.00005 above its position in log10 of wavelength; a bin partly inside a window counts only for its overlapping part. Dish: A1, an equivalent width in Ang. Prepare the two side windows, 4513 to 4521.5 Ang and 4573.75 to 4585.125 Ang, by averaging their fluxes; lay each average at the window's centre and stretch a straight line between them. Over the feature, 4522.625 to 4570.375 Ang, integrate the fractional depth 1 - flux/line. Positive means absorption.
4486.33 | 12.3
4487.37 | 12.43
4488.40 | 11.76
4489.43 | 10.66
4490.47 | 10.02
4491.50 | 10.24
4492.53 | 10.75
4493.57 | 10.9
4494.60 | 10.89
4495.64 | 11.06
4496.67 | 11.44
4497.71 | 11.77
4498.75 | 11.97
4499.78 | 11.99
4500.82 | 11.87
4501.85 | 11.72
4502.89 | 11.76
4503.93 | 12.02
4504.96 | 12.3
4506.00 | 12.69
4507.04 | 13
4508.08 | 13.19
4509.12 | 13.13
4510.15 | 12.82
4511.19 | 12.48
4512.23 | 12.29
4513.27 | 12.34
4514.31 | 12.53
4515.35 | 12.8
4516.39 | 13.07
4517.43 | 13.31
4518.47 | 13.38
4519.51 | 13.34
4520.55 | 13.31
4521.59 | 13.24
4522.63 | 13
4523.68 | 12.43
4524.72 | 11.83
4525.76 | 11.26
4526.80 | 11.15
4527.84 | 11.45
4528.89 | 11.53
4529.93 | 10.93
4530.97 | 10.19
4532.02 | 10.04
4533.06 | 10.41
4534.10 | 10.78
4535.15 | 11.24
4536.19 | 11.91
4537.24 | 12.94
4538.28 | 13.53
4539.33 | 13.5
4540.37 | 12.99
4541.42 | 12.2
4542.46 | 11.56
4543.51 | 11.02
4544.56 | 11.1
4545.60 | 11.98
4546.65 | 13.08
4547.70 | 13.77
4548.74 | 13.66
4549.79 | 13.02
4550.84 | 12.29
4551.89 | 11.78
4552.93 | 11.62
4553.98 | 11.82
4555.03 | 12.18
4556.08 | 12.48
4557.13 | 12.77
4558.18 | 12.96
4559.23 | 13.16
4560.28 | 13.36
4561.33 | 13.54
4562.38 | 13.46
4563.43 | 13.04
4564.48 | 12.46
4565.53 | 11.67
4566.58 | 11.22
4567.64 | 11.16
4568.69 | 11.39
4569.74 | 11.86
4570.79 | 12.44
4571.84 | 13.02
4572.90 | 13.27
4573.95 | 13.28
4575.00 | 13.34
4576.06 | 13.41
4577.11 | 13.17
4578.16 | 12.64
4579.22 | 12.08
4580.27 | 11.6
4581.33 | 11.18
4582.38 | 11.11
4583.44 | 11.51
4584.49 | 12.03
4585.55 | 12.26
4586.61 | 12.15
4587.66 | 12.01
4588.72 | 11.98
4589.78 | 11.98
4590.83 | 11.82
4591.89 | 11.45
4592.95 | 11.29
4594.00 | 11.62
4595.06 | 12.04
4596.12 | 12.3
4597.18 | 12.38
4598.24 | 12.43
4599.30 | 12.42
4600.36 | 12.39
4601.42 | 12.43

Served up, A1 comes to 2.2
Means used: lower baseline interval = 13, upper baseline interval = 12.3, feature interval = 12.1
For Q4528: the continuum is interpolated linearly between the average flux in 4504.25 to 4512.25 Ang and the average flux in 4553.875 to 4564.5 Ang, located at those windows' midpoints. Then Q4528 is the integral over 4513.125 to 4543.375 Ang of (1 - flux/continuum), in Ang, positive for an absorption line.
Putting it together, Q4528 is 1.6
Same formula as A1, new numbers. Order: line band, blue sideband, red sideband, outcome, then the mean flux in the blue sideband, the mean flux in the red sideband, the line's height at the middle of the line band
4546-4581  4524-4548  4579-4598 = -2.4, 11.7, 11.8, 11.8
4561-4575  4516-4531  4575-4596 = -0.4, 12.3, 12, 12.1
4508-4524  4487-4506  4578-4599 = -1.9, 11.5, 11.9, 11.5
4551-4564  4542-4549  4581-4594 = -0.6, 12.3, 11.7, 12.1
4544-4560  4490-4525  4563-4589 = -0.4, 12.2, 12.2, 12.2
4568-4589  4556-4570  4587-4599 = -0.1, 12.5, 11.9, 12.2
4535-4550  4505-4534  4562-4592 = -0.4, 12.2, 12.2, 12.2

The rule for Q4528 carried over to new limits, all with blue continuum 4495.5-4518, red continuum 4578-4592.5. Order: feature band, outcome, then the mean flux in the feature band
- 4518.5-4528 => -0.13 Ang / 12.4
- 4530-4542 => 0.39 Ang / 11.8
